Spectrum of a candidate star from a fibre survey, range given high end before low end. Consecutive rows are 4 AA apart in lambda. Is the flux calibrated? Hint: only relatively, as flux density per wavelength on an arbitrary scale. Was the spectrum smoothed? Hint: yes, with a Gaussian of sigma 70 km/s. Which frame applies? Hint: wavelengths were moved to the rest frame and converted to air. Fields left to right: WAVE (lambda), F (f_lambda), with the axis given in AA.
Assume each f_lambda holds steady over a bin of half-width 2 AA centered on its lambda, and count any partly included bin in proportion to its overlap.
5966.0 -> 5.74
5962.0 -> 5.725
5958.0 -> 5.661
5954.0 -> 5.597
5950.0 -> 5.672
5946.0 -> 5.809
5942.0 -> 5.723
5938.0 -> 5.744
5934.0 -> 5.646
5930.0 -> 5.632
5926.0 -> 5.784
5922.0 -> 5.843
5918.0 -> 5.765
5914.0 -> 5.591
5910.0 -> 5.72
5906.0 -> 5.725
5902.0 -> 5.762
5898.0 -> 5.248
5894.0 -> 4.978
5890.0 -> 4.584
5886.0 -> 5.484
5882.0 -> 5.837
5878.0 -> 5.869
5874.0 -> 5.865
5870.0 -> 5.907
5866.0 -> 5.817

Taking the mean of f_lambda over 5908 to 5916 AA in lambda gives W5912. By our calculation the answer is 5.66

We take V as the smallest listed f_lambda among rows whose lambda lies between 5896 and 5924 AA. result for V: 5.248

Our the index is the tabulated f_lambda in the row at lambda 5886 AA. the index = 5.484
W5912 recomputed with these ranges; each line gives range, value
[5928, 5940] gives 5.67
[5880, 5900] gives 5.23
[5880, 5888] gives 5.66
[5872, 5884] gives 5.86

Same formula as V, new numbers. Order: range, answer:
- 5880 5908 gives 4.584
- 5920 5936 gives 5.632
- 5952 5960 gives 5.597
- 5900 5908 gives 5.725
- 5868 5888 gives 5.484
